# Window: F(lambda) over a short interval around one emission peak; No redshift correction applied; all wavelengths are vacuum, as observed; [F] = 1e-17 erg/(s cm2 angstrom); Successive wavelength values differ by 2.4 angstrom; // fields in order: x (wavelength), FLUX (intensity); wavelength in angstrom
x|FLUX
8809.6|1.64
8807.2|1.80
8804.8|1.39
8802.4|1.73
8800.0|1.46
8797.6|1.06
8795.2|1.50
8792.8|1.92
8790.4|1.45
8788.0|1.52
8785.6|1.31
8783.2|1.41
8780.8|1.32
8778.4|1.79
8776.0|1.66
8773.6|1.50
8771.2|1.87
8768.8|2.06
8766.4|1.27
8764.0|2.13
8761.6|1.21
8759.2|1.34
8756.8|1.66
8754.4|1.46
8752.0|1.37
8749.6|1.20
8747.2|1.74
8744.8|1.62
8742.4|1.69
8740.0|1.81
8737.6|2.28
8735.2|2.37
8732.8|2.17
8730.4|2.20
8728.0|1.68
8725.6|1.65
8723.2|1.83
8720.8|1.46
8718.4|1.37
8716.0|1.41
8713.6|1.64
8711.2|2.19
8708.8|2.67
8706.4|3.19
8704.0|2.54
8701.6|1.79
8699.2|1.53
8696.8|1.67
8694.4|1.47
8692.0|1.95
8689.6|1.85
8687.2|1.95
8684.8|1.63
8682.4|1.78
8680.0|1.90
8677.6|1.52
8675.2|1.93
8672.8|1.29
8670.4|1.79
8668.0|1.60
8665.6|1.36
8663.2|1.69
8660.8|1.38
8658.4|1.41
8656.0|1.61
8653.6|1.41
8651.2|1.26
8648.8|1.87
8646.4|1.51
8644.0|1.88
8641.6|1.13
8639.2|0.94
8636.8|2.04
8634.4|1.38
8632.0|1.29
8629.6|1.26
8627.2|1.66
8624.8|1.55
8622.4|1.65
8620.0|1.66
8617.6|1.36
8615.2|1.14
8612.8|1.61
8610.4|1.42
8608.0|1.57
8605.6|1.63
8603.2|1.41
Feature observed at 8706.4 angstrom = H-alpha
